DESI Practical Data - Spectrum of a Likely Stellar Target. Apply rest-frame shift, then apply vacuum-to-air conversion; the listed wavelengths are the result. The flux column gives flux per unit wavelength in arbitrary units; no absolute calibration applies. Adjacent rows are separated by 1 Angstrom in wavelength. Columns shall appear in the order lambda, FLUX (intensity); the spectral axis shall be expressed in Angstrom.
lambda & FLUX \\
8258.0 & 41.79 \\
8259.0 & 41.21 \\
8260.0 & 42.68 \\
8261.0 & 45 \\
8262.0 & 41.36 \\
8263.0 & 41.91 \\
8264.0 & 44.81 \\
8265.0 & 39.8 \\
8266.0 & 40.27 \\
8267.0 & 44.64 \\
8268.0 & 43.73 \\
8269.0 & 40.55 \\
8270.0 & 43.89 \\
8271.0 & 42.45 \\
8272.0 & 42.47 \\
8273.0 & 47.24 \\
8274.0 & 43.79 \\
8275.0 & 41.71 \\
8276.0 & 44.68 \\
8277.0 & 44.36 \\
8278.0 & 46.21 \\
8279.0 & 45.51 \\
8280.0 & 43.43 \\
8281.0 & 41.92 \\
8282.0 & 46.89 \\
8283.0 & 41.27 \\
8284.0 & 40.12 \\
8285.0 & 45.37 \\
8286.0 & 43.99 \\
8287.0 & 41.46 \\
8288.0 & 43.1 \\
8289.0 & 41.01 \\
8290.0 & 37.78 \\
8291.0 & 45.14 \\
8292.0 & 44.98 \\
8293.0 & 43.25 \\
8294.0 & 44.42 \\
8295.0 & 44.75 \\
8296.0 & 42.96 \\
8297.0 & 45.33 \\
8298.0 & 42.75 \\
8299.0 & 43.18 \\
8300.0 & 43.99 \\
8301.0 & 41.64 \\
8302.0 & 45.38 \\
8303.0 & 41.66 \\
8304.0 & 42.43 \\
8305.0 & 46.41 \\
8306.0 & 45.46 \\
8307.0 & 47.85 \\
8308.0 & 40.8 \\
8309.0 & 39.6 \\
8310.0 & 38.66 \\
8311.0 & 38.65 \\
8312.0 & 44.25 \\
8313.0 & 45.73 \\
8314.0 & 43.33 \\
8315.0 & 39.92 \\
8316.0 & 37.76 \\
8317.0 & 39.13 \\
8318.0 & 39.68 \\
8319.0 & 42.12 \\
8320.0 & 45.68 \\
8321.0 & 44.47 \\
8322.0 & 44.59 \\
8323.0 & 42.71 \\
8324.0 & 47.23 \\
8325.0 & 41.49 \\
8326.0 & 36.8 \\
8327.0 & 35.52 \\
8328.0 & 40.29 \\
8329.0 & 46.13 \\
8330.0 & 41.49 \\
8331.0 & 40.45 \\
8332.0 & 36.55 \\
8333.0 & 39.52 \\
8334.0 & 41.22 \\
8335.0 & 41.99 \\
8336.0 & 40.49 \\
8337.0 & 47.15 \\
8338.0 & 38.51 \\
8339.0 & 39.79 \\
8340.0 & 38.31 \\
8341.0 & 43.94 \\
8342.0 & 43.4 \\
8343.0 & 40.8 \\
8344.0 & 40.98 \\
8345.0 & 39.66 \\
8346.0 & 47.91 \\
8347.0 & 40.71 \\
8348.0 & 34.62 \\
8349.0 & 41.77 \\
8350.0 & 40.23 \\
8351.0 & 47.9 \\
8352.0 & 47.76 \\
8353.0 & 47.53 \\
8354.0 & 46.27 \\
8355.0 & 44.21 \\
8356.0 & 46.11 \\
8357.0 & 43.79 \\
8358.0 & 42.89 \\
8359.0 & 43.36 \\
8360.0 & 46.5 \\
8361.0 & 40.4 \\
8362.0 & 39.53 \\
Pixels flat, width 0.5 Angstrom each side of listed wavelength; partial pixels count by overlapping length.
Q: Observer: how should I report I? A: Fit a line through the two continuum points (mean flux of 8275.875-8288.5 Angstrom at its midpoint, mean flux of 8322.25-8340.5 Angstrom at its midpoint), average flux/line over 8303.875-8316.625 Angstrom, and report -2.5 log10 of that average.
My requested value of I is -0.006 mag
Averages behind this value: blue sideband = 43.7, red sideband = 40.9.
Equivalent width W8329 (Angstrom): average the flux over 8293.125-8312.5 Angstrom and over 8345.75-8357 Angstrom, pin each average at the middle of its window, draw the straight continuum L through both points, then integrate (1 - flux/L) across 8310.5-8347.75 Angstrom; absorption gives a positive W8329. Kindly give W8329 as 1.8 Angstrom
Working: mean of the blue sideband 43.2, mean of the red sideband 44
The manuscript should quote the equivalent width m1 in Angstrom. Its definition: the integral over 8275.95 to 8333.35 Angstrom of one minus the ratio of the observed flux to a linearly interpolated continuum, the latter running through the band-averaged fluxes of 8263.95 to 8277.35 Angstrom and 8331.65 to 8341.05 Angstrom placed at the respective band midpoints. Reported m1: -1.0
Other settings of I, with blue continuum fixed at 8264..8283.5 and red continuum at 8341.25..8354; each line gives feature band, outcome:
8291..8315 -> 0.00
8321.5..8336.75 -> 0.05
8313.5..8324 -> 0.02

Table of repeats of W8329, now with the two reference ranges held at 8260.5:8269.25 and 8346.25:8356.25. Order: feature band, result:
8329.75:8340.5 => 0.8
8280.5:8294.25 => 0.0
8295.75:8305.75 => -0.1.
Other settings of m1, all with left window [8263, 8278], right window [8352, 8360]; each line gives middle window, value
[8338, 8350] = 1.1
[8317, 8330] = 0.7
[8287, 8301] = 0.2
